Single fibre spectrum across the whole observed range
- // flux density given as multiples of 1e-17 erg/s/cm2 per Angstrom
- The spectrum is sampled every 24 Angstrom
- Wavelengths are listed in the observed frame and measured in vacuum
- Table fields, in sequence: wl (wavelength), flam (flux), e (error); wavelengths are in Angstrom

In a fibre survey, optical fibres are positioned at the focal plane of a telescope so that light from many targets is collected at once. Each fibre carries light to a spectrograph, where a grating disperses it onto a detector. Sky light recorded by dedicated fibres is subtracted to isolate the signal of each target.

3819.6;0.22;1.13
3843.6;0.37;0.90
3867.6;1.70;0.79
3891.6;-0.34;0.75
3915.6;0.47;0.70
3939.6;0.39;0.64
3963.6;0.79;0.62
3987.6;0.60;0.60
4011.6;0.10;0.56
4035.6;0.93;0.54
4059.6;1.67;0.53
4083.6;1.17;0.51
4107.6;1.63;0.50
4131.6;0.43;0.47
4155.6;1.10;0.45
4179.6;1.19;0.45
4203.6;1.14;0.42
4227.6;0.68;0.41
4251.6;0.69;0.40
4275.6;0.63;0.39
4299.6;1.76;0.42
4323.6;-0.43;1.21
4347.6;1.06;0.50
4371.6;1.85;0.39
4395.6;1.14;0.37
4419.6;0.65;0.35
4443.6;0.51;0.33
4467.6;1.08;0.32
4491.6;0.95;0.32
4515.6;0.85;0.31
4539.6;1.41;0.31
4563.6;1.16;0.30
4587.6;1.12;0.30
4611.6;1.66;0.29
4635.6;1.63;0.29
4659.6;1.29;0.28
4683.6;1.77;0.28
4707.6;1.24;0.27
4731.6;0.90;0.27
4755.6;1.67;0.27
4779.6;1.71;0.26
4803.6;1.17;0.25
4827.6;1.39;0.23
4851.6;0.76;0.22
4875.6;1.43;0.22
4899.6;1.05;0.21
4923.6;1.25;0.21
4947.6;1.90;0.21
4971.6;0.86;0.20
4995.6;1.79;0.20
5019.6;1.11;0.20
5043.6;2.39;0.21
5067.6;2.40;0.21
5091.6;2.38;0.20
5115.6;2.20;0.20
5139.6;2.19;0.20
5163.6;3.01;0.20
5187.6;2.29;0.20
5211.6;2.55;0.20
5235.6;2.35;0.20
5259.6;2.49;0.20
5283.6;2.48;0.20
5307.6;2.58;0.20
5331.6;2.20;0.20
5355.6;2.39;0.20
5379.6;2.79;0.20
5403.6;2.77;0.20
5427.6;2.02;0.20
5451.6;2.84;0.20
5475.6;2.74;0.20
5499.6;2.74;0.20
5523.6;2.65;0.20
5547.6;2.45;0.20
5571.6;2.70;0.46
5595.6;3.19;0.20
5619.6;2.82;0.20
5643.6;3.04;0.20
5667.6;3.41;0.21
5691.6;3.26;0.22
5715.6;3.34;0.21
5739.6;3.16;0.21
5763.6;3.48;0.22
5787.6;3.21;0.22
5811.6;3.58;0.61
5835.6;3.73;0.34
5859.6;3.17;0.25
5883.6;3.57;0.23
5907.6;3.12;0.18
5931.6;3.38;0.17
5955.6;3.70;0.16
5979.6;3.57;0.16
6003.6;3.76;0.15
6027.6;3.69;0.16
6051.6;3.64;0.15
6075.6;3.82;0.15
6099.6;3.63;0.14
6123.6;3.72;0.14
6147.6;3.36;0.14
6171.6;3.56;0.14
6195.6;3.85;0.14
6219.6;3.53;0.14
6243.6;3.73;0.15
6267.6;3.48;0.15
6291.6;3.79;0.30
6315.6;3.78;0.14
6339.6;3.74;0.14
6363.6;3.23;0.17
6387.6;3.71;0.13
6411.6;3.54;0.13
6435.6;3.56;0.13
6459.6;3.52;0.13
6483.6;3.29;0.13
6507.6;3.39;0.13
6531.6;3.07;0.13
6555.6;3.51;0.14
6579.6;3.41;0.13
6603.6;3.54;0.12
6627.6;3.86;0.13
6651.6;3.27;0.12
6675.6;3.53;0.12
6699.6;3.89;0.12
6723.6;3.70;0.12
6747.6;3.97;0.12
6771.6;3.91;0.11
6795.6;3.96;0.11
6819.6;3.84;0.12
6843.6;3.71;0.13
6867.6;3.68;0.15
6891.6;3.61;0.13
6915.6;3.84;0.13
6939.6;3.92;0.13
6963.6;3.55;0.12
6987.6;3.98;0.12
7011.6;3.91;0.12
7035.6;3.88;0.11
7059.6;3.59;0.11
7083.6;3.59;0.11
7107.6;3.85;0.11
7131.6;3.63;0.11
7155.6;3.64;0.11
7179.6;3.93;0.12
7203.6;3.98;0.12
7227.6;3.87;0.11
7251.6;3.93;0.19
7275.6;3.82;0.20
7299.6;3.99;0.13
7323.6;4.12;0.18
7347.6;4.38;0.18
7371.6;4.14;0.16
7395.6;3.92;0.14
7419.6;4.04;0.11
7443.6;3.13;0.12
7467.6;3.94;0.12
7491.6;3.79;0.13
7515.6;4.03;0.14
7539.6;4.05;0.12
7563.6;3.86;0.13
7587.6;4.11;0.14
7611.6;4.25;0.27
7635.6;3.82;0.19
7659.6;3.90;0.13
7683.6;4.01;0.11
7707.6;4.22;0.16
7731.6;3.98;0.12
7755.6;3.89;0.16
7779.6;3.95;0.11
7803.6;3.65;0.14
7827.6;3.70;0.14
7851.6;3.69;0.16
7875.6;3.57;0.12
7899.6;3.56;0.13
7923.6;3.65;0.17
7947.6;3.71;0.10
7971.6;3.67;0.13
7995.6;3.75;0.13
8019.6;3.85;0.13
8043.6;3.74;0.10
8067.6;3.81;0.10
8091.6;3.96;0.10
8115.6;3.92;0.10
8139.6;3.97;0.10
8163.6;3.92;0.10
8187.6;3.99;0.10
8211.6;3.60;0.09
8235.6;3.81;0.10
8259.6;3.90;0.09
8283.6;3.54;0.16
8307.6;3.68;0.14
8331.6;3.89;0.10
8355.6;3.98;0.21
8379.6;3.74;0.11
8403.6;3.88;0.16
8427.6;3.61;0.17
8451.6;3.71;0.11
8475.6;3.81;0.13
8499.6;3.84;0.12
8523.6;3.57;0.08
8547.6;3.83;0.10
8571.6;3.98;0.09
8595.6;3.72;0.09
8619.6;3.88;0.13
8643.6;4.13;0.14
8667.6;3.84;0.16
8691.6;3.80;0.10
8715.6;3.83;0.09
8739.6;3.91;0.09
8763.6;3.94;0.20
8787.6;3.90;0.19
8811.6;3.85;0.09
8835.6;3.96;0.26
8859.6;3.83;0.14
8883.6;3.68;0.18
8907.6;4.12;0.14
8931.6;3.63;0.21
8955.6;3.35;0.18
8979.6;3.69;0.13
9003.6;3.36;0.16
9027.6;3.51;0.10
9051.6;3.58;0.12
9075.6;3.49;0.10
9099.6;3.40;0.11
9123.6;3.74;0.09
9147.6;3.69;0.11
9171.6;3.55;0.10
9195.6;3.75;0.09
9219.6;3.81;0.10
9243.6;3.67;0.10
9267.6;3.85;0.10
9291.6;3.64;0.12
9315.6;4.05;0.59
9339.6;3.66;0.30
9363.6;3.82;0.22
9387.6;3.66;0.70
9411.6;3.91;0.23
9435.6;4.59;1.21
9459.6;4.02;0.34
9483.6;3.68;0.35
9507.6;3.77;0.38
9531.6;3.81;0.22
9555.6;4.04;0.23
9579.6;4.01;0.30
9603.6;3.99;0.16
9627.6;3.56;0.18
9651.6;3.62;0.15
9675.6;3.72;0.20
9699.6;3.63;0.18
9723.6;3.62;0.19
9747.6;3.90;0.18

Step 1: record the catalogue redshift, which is 0.264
